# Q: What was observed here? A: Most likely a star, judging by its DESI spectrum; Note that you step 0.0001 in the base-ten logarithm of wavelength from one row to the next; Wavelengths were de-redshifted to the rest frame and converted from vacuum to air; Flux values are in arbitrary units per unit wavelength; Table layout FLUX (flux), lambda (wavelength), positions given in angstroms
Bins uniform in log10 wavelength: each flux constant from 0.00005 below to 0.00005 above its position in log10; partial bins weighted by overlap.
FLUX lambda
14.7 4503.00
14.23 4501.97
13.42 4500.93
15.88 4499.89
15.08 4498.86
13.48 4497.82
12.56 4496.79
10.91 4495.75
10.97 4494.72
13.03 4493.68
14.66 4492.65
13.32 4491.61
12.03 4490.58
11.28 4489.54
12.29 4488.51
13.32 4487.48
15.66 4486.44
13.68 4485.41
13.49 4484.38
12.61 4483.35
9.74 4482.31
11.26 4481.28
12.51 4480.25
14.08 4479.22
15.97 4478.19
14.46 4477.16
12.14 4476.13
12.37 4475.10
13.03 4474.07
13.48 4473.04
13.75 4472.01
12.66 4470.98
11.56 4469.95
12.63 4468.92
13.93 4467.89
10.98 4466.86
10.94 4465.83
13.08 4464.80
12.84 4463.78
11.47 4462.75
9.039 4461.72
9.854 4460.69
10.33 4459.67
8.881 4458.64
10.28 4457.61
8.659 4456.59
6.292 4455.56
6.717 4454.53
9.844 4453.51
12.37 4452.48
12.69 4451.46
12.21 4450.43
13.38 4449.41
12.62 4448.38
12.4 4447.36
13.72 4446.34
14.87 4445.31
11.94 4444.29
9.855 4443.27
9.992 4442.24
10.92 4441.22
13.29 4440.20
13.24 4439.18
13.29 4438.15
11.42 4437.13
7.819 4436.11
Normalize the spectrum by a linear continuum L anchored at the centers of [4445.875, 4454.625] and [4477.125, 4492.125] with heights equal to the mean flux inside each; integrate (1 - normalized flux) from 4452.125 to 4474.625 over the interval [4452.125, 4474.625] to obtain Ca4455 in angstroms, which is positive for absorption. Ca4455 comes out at 2.52 angstroms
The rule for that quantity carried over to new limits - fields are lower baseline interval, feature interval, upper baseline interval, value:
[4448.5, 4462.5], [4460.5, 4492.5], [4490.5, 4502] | -2.34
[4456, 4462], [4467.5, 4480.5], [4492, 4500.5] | -2.66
